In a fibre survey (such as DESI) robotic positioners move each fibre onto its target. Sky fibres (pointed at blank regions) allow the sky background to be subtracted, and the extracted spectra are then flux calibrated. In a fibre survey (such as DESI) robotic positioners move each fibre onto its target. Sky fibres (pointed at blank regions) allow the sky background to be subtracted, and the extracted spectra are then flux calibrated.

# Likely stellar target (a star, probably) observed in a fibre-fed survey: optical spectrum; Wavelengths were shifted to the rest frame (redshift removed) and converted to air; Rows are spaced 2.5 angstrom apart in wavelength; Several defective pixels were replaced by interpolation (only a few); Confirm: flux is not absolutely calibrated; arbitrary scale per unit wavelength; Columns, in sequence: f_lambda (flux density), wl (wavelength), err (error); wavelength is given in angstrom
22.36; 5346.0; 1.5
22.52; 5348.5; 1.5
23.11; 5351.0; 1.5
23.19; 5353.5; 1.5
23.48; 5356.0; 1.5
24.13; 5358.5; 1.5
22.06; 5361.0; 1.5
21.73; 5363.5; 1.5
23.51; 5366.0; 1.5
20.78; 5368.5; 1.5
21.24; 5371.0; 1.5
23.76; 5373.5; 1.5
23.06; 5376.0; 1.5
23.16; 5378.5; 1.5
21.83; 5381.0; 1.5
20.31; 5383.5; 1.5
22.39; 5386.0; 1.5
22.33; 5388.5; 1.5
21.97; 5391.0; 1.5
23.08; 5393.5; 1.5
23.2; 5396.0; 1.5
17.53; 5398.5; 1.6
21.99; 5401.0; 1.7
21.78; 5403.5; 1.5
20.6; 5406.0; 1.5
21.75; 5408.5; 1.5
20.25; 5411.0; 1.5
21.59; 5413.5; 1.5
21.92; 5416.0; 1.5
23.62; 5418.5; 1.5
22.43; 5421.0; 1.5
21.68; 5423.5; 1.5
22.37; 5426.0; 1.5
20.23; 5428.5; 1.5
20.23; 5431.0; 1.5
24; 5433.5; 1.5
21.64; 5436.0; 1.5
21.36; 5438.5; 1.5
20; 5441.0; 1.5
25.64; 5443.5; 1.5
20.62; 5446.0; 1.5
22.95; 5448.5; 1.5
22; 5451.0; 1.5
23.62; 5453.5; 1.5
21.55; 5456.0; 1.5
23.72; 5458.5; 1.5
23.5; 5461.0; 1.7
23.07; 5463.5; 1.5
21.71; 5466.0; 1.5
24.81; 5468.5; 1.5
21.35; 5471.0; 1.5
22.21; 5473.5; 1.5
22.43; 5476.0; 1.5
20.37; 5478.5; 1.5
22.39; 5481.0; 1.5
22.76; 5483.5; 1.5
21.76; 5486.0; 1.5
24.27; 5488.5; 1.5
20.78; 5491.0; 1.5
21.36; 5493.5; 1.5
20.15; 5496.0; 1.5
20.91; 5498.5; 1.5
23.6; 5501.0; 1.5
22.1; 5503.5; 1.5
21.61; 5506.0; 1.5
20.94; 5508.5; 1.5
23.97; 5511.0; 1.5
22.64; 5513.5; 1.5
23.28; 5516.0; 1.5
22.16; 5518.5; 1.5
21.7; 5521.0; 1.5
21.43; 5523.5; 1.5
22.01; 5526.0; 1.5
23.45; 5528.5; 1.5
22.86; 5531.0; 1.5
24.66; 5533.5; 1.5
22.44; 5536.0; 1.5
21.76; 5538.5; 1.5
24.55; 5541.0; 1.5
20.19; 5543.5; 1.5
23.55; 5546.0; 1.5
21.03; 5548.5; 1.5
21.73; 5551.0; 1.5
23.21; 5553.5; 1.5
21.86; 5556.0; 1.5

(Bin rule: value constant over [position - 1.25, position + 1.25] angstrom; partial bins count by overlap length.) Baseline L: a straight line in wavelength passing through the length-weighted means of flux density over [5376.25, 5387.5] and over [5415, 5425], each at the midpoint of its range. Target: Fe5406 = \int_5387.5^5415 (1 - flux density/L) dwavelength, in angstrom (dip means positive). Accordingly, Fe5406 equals 1.0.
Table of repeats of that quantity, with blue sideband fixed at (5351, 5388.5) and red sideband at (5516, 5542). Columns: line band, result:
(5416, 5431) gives 0.44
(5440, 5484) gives 0.24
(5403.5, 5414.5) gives 0.70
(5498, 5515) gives 0.26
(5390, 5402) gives 0.53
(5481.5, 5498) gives 0.60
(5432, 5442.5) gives 0.36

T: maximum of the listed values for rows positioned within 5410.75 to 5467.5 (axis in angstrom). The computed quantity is 25.64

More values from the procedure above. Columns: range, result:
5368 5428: 23.76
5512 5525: 23.28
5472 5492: 24.27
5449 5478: 24.81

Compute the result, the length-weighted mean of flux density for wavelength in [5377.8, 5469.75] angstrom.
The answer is 22.1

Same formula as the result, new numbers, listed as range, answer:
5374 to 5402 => 21.9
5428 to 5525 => 22.2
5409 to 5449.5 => 21.9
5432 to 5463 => 22.5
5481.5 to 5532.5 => 22.2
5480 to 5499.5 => 21.8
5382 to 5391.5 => 21.7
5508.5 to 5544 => 22.6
